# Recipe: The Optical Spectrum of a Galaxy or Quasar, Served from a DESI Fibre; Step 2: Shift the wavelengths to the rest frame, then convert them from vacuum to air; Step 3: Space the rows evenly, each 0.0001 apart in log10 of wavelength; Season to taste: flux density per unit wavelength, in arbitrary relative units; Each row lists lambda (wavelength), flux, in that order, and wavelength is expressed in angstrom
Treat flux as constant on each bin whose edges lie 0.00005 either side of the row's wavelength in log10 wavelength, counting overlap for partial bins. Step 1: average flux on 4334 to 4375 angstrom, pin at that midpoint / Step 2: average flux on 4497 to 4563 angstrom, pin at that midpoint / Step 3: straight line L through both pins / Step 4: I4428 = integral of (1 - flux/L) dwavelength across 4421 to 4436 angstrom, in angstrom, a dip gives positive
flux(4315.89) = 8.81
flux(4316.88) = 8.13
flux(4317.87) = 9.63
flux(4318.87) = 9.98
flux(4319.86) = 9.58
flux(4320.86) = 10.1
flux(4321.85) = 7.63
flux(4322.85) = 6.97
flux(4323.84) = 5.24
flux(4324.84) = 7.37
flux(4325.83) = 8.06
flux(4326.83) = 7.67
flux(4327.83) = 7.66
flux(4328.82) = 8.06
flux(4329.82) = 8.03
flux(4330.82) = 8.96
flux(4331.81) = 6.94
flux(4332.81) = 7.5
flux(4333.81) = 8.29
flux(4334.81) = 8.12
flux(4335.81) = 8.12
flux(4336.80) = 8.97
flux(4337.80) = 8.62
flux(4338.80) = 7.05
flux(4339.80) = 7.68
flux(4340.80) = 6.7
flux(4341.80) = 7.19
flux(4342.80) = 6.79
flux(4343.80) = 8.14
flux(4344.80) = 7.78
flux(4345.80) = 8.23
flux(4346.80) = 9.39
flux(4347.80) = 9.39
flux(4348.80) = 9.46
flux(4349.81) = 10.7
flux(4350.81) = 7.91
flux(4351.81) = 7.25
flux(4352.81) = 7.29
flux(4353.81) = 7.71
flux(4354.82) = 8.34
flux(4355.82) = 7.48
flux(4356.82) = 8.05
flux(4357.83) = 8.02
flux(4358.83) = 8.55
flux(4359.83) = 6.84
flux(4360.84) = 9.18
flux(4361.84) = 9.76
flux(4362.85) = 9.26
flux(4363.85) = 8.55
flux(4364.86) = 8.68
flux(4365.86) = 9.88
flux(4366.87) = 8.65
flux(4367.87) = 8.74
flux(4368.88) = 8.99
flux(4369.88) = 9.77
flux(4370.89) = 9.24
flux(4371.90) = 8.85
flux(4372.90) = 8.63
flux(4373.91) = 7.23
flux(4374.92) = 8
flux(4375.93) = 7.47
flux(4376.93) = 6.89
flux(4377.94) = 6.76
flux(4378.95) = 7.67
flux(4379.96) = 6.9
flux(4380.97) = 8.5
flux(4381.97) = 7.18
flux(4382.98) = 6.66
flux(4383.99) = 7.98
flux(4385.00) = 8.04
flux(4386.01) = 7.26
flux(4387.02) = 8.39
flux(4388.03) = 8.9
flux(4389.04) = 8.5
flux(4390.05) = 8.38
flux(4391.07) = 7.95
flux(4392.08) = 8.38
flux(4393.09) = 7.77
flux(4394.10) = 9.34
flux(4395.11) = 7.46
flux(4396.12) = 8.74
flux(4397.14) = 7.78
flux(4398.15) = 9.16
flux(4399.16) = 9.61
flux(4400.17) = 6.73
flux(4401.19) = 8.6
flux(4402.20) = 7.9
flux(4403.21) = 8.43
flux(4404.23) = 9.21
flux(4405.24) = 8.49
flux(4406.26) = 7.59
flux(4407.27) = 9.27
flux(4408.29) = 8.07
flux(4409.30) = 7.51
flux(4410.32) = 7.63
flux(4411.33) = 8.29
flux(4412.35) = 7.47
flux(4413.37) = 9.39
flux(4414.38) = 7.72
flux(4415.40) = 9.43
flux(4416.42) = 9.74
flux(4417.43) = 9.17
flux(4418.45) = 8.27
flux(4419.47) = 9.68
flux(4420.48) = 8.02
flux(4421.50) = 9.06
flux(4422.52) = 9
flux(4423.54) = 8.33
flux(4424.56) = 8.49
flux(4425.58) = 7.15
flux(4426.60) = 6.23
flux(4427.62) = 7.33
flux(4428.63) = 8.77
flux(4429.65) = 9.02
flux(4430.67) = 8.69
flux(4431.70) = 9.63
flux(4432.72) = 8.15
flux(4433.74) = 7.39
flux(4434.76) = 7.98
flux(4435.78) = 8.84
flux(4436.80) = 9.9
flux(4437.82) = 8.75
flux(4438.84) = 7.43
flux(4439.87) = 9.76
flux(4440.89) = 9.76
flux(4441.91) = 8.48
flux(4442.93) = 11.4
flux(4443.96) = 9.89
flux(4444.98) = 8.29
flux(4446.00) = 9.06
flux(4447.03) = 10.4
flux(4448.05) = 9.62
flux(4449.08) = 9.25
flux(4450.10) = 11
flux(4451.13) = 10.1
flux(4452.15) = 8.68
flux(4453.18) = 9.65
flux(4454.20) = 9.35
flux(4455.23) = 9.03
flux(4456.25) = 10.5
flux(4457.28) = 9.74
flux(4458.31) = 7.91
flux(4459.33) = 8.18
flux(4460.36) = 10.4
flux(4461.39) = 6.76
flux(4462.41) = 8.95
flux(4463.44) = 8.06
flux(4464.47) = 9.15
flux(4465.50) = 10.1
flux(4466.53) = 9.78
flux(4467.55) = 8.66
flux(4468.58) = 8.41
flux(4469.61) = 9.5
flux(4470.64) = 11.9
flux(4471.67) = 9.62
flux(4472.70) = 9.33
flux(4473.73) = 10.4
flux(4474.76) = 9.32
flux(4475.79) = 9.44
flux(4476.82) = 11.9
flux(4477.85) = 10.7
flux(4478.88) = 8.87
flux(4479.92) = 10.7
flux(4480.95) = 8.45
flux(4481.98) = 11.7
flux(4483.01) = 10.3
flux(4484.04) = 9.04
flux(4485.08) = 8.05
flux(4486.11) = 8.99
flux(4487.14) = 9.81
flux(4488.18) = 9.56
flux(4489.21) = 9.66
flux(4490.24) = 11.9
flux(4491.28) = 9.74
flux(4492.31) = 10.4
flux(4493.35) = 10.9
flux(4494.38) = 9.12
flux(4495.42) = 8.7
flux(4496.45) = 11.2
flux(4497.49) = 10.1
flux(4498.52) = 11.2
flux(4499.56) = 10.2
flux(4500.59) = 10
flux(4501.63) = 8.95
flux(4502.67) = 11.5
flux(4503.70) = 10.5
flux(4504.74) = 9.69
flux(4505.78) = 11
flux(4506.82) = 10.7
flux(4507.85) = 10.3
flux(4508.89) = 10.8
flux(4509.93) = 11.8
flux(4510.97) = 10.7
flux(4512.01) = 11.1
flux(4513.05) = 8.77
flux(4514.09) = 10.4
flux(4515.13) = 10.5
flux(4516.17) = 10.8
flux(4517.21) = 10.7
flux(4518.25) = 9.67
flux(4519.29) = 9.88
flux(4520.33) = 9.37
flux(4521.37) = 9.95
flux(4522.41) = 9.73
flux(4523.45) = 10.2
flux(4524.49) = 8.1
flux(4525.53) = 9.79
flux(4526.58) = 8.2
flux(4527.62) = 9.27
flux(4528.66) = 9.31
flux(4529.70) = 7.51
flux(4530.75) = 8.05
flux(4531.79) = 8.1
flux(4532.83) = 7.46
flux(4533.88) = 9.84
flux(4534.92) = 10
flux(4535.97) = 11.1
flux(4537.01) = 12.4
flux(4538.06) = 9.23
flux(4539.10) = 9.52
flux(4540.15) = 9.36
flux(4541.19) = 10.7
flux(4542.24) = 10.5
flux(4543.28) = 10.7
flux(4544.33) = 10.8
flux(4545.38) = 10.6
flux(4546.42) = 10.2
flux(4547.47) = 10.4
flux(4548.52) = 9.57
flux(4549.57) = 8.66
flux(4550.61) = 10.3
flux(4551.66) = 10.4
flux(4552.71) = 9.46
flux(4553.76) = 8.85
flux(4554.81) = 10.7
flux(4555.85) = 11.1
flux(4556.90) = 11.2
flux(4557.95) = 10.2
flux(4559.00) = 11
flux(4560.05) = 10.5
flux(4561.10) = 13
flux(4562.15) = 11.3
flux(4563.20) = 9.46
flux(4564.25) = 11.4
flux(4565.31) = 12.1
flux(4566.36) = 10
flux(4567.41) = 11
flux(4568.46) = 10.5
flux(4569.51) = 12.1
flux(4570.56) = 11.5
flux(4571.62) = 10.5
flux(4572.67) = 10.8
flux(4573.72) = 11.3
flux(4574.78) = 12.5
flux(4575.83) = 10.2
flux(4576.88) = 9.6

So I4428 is 1.4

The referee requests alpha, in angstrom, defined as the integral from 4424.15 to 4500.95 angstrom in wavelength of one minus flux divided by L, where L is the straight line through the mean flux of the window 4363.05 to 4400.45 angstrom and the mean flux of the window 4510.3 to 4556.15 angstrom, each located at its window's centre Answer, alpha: -2.7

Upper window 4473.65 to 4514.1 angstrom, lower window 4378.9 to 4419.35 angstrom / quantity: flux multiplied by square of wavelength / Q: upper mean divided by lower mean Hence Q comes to 1.28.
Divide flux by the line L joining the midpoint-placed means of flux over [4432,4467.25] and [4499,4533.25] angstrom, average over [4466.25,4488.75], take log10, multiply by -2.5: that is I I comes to -0.036 mag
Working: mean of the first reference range 9.17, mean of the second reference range 9.8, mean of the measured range 9.75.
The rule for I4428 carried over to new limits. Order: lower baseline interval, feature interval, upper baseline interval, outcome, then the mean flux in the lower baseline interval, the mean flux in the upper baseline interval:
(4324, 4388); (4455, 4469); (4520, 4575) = 0.4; 8.11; 10.2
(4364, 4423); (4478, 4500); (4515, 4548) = -1.5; 8.33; 9.74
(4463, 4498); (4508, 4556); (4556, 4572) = 3.2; 9.81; 11.1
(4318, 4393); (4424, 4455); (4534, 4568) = 0.7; 8.15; 10.5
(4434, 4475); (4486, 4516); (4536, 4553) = -1.6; 9.32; 10.2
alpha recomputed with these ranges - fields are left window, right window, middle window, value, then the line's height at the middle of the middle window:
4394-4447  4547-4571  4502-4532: 0.3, 10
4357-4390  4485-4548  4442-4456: -0.8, 9.16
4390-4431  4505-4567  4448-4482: -1.5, 9.13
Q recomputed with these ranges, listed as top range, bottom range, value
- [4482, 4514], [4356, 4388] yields 1.31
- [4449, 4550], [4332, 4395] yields 1.28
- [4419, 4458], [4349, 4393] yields 1.13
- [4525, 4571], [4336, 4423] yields 1.32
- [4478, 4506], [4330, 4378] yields 1.29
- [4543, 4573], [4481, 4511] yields 1.07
